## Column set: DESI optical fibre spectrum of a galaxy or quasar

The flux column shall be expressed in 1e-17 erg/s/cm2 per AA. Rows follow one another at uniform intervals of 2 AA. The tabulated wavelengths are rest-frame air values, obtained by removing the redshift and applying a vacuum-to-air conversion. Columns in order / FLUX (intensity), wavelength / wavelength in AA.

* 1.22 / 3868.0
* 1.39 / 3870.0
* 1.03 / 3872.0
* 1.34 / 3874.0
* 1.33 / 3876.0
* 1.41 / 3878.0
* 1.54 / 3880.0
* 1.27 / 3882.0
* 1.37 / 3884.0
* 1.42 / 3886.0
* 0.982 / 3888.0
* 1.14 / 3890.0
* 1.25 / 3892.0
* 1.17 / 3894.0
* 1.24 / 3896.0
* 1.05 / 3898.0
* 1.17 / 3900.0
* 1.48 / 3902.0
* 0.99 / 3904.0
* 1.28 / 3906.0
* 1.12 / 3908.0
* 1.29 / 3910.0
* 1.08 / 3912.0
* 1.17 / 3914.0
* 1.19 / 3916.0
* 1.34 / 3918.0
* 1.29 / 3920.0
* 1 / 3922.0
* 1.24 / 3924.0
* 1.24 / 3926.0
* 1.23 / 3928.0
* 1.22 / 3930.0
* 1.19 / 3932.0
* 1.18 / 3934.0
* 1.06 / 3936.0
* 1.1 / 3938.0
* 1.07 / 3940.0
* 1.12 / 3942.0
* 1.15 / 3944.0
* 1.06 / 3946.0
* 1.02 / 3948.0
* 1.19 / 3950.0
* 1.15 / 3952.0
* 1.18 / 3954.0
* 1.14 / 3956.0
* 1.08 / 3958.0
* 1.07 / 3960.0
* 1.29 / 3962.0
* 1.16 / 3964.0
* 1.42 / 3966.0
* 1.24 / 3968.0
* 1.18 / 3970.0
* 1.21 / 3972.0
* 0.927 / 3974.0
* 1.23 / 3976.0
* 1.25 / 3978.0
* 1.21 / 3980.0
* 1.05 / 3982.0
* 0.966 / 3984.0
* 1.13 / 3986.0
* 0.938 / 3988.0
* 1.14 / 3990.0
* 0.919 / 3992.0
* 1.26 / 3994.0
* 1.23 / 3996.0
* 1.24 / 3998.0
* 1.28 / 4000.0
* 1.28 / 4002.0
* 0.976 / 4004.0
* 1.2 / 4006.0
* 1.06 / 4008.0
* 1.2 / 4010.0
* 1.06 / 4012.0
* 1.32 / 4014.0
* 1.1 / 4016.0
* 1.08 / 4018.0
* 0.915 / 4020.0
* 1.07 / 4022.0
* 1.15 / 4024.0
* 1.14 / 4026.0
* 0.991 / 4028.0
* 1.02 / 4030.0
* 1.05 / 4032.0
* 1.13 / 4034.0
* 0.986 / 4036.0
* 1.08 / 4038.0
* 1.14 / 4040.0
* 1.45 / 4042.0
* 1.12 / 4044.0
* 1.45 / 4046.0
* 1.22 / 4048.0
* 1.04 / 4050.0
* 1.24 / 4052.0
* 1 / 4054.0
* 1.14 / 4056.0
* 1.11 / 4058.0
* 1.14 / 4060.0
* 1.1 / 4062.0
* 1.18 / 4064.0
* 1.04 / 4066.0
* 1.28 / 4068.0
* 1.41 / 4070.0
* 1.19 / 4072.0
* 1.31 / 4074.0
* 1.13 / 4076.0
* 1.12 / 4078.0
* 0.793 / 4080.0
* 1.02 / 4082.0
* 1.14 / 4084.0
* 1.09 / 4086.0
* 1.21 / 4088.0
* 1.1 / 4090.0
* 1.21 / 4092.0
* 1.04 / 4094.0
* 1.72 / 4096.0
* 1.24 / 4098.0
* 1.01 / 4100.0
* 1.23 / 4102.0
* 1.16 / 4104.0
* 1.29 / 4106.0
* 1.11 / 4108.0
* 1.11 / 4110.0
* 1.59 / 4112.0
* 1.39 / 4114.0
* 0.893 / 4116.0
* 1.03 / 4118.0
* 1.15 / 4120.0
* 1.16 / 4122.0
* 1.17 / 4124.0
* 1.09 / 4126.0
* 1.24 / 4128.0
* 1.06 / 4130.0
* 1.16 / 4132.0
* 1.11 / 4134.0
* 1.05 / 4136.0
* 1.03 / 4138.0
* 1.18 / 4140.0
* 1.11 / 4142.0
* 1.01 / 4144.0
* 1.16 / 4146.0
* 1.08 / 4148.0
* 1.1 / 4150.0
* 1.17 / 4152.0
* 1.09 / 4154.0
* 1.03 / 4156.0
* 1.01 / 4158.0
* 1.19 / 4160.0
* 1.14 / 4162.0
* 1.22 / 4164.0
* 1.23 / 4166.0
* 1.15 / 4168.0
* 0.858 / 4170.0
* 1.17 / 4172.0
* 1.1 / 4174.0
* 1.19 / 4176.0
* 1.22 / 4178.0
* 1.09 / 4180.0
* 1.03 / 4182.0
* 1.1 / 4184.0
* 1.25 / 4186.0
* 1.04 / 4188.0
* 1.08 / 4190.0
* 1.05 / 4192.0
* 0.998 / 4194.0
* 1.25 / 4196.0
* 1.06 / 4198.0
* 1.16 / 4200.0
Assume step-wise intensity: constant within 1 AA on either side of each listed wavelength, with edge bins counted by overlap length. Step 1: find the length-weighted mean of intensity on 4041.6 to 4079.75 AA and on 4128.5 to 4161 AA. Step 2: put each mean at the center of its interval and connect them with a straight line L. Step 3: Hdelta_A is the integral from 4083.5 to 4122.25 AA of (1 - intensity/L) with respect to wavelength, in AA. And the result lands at -1.88 AA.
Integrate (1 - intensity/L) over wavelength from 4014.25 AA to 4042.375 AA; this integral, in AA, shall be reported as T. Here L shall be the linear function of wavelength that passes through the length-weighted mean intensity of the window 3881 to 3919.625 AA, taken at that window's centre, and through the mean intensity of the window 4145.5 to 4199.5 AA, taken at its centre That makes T 1.8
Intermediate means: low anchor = 1.21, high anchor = 1.11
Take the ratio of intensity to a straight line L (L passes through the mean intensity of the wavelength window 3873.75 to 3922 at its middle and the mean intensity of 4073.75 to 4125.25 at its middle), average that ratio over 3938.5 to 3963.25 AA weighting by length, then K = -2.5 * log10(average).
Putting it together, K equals 0.09 mag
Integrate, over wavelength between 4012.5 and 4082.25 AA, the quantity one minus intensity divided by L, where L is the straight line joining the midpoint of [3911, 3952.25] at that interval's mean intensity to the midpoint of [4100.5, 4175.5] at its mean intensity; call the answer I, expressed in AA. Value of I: 0.7 AA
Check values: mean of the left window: 1.16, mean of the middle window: 1.13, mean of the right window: 1.14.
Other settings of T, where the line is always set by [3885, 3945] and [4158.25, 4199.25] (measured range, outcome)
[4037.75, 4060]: -0.63 AA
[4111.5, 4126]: -0.55 AA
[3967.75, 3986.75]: 0.51 AA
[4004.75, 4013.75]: 0.14 AA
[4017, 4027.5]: 0.81 AA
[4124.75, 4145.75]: 0.42 AA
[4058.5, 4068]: 0.12 AA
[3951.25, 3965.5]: 0.11 AA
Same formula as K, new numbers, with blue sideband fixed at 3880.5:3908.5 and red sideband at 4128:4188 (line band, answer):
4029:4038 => 0.11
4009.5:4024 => 0.06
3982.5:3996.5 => 0.10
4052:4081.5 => 0.01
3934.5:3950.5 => 0.10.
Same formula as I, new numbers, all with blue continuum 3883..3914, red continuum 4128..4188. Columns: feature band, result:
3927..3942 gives 0.52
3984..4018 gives 0.82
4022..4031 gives 0.65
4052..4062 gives 0.31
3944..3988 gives 1.24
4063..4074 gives -0.81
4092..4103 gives -1.07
